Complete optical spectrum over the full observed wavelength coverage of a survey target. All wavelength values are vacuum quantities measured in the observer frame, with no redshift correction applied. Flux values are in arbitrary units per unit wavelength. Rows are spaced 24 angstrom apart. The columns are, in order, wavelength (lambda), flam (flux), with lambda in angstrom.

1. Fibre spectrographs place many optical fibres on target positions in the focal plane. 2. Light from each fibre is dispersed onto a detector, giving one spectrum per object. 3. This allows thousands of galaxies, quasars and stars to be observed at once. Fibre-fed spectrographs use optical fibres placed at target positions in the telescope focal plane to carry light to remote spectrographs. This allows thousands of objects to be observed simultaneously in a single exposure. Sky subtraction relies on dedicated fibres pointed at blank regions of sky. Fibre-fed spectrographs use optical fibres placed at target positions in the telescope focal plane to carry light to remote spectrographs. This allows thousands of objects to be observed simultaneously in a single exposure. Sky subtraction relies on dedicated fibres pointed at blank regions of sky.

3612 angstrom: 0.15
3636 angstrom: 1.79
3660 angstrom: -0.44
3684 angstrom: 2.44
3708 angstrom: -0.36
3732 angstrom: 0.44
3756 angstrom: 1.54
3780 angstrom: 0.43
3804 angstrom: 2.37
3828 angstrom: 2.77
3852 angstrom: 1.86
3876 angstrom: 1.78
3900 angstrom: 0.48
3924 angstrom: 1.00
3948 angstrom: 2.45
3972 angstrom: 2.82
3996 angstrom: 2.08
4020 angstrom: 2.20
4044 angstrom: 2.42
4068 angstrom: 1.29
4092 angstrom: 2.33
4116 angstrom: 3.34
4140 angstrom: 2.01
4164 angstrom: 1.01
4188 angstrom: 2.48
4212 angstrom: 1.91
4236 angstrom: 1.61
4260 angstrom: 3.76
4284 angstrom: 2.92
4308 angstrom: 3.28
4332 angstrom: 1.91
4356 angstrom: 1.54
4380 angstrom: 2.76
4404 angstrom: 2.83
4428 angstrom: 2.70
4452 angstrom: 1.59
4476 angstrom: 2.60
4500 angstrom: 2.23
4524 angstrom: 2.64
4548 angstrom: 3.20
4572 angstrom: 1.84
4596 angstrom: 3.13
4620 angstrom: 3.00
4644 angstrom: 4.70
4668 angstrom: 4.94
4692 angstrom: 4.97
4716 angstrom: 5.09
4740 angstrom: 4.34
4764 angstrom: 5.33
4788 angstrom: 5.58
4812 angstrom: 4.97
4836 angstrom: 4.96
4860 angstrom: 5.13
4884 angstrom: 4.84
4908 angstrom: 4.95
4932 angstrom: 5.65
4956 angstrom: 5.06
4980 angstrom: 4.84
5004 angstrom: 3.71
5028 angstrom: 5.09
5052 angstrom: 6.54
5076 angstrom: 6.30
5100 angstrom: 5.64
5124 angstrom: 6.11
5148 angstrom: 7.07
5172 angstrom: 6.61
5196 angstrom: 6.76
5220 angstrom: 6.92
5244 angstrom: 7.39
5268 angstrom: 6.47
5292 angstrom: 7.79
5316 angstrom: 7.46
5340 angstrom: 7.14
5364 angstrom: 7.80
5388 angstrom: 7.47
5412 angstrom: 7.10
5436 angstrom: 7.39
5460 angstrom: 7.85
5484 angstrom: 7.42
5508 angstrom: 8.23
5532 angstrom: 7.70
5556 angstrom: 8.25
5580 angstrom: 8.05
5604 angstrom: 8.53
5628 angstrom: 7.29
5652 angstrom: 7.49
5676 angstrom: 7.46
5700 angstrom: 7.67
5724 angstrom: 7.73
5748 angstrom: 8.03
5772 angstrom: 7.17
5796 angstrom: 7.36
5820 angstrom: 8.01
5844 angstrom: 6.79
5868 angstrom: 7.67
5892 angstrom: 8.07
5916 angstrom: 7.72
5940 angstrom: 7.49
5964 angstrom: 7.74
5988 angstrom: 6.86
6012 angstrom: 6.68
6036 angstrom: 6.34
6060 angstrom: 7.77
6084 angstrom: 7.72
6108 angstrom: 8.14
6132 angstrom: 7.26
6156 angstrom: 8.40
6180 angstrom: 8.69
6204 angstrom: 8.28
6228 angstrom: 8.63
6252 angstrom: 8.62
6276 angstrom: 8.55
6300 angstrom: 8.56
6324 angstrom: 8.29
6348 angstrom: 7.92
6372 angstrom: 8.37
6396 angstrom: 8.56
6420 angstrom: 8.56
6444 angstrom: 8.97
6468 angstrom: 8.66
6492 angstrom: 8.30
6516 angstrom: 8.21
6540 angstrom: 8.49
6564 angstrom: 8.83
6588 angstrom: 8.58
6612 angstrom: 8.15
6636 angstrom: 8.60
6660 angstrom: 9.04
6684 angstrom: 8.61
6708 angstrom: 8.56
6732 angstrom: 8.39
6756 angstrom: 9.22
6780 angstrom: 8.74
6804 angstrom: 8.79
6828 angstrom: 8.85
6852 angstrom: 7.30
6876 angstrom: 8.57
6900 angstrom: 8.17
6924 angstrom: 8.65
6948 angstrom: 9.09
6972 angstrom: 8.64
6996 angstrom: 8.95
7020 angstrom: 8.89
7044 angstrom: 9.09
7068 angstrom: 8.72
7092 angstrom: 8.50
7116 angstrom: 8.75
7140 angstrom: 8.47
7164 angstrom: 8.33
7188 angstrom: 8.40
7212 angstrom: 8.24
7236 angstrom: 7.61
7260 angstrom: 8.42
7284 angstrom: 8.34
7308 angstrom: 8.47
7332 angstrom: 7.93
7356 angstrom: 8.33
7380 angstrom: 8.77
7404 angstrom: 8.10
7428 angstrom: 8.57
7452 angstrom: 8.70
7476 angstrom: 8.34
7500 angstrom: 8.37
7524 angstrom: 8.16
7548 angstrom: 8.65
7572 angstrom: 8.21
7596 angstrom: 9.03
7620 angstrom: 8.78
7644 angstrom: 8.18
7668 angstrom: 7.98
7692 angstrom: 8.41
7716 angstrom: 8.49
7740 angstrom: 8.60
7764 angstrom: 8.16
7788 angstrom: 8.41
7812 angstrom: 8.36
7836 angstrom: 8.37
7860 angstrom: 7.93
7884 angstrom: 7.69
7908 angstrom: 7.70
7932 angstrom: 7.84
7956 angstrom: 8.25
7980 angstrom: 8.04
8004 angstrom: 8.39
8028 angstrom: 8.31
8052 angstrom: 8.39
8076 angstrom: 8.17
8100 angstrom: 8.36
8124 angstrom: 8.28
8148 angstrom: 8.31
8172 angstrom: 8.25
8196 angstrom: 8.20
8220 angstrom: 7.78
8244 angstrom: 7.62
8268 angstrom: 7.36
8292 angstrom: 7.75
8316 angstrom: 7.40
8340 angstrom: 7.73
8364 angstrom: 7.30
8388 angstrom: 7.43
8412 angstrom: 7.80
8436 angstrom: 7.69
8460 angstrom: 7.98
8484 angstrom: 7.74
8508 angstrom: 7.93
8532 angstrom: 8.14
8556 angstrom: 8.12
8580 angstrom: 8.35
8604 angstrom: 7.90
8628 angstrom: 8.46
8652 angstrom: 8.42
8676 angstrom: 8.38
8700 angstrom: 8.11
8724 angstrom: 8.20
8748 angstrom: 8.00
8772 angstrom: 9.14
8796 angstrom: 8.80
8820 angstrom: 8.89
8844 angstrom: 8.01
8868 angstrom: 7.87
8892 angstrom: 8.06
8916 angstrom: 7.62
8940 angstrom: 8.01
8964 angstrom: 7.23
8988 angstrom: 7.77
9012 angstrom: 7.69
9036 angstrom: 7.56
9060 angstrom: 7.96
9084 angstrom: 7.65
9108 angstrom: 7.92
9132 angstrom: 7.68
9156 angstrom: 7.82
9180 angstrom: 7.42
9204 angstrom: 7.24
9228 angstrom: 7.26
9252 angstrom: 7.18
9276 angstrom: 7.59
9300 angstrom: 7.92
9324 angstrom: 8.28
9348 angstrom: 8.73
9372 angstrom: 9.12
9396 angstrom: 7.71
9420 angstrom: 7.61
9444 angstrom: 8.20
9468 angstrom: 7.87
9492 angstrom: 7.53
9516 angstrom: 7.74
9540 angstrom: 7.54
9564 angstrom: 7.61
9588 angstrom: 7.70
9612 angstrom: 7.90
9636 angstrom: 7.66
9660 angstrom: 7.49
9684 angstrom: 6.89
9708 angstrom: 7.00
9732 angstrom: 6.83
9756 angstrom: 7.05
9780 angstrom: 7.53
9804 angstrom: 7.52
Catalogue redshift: 0.16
